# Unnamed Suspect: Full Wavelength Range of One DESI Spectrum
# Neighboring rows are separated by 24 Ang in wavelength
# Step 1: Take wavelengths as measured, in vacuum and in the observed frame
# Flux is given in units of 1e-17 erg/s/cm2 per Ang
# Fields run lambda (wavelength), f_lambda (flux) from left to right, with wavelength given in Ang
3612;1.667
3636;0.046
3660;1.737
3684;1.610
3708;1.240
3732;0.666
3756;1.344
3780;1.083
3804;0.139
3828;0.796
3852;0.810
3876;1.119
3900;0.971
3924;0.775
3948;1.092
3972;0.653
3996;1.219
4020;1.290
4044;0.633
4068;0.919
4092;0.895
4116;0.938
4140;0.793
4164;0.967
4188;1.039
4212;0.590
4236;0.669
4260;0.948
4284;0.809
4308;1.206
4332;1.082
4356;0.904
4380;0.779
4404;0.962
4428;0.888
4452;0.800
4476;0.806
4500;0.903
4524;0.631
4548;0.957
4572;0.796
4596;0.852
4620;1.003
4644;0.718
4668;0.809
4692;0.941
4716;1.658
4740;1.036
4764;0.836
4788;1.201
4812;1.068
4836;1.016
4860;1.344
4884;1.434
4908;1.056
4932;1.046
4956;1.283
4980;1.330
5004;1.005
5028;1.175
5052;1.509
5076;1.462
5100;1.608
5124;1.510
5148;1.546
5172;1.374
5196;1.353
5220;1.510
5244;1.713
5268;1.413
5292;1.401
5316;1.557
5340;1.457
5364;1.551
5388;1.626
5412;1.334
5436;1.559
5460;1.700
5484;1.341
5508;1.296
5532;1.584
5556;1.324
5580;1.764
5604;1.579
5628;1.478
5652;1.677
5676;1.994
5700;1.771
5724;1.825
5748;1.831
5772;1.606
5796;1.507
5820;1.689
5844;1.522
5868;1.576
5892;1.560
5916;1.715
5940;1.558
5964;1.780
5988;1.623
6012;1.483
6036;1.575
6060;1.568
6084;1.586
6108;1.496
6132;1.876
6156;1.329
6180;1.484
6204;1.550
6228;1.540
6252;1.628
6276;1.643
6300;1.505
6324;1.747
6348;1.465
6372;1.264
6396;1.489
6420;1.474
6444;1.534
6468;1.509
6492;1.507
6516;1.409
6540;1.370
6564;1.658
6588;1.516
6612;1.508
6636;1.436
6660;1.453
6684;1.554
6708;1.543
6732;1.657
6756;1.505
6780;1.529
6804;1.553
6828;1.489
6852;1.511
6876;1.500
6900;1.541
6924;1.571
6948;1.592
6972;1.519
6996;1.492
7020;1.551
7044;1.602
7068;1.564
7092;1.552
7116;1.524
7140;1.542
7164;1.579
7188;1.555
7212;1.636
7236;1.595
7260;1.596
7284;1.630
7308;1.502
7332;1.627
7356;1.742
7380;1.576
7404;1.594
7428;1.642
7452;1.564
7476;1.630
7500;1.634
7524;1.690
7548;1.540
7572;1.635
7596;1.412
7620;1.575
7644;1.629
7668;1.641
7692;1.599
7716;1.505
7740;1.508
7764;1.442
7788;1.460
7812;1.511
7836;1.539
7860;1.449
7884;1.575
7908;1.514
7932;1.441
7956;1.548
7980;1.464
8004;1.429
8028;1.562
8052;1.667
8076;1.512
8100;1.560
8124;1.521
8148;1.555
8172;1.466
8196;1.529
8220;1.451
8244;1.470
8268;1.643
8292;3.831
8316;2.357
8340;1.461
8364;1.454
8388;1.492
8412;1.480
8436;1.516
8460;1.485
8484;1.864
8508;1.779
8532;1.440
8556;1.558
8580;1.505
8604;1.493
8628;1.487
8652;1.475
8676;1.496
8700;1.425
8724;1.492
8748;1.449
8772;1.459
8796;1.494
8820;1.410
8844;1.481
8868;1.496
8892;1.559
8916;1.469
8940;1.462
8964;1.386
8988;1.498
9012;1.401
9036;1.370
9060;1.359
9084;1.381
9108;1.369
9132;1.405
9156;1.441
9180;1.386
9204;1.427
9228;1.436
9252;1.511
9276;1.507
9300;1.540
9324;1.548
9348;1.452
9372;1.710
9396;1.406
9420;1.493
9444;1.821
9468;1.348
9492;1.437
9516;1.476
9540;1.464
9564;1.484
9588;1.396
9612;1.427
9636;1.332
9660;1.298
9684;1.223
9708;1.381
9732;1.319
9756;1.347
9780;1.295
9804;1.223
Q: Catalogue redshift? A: 0.263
